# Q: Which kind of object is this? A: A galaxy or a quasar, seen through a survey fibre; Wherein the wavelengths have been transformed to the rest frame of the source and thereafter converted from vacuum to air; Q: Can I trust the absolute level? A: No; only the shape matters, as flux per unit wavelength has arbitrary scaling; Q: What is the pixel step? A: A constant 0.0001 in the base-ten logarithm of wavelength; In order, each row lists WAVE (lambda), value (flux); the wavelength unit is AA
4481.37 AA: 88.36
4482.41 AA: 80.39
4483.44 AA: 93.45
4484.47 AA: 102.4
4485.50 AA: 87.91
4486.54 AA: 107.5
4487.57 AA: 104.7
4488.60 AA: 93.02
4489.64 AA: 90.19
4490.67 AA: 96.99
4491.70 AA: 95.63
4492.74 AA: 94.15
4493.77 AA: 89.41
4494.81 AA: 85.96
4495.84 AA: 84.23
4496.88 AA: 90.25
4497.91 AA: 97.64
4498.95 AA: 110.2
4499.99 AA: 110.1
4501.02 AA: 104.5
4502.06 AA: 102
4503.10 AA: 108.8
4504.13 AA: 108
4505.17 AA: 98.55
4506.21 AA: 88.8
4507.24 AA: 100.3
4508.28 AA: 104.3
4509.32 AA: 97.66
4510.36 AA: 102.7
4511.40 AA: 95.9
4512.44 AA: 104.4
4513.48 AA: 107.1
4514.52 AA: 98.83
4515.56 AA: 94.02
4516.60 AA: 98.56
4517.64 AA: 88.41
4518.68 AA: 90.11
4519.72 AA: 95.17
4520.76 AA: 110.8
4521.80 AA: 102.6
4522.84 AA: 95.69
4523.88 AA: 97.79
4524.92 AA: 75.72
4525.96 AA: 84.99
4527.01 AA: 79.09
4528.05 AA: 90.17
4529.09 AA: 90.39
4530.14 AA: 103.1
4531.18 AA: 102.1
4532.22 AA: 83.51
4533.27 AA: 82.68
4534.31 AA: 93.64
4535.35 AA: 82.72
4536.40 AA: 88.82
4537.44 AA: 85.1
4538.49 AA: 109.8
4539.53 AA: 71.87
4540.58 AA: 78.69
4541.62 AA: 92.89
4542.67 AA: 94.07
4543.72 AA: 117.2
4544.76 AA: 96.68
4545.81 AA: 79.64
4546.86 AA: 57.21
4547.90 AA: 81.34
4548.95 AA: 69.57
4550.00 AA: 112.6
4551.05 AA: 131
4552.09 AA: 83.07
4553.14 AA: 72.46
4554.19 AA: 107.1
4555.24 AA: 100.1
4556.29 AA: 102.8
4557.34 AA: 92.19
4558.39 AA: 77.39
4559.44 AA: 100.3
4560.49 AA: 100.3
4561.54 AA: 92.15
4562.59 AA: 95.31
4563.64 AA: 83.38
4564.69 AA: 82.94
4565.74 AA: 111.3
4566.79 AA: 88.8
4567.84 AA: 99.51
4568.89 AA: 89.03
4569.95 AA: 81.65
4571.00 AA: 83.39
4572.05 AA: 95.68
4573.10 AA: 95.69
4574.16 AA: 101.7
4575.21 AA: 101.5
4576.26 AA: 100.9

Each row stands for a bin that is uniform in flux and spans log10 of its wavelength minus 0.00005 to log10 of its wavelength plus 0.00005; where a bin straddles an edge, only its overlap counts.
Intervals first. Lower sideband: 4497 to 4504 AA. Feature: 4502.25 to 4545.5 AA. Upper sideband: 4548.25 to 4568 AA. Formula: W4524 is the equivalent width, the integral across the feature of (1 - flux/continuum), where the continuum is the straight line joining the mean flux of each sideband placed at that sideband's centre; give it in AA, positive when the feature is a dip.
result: 2.5 AA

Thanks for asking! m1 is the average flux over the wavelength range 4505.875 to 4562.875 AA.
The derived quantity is 93.3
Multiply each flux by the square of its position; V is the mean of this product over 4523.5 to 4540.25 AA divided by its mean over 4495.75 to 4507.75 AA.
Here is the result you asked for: 0.89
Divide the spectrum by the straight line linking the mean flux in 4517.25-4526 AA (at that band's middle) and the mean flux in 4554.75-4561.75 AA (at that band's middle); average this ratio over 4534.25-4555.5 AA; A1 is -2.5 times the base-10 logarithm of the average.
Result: 0.05 mag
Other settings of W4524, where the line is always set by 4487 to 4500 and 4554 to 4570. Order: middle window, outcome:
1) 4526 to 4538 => 0.69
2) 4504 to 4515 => -0.64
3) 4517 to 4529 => 0.35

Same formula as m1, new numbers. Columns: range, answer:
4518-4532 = 93.4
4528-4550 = 88.7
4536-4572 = 91.5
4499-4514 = 103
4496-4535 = 96.8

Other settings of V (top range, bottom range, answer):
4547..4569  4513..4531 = 1.01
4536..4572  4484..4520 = 0.96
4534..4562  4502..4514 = 0.92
